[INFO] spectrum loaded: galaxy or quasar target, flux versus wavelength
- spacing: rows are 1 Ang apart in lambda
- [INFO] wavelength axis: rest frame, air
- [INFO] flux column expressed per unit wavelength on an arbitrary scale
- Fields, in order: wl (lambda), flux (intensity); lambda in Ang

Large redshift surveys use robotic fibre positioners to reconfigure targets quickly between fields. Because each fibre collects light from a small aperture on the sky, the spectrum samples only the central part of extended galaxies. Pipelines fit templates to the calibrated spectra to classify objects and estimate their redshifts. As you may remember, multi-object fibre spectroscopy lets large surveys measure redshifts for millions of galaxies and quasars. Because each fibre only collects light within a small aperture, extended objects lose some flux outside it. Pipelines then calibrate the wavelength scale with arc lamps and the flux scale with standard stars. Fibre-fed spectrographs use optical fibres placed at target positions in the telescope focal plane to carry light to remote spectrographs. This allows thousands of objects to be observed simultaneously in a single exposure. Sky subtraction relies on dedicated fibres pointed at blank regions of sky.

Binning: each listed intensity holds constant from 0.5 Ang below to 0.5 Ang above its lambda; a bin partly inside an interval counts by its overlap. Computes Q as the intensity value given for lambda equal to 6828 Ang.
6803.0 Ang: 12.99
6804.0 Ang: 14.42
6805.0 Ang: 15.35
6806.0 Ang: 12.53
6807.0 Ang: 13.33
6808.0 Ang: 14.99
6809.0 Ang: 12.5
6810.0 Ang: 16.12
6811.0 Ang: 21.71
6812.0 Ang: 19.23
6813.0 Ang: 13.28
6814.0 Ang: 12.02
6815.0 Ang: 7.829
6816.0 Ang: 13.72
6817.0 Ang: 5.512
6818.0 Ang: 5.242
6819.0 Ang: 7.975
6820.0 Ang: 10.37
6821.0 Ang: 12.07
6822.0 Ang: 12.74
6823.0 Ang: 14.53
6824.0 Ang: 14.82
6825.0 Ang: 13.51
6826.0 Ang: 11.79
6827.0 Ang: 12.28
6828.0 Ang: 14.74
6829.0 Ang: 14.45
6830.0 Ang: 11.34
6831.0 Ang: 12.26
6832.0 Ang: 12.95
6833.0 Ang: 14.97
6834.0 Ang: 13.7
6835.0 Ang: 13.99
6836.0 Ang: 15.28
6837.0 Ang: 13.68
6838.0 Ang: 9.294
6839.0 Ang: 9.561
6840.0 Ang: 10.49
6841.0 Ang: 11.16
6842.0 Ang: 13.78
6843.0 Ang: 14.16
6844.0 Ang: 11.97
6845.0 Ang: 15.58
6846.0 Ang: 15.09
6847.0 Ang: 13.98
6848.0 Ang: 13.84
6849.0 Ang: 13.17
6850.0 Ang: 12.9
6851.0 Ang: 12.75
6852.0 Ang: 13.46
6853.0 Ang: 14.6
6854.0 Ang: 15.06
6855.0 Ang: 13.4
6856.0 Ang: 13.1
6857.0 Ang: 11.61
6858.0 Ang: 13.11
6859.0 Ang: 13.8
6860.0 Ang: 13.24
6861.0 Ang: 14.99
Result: 14.74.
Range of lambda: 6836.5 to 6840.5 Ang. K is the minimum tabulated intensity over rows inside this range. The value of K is 9.294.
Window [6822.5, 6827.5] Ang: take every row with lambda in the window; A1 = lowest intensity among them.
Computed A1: 11.79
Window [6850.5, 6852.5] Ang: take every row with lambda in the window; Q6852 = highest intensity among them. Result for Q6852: 13.46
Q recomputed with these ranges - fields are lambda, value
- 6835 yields 13.99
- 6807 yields 13.33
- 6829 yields 14.45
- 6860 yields 13.24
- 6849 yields 13.17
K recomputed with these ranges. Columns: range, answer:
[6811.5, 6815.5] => 7.829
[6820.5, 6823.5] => 12.07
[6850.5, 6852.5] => 12.75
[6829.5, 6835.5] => 11.34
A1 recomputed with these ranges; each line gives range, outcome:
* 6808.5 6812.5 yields 12.5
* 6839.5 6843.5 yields 10.49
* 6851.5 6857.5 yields 11.61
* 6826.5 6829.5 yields 12.28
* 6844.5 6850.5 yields 12.9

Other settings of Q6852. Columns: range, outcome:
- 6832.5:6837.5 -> 15.28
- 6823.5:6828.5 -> 14.82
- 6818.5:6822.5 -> 12.74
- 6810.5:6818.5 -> 21.71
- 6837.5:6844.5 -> 14.16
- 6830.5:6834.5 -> 14.97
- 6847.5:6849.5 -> 13.84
